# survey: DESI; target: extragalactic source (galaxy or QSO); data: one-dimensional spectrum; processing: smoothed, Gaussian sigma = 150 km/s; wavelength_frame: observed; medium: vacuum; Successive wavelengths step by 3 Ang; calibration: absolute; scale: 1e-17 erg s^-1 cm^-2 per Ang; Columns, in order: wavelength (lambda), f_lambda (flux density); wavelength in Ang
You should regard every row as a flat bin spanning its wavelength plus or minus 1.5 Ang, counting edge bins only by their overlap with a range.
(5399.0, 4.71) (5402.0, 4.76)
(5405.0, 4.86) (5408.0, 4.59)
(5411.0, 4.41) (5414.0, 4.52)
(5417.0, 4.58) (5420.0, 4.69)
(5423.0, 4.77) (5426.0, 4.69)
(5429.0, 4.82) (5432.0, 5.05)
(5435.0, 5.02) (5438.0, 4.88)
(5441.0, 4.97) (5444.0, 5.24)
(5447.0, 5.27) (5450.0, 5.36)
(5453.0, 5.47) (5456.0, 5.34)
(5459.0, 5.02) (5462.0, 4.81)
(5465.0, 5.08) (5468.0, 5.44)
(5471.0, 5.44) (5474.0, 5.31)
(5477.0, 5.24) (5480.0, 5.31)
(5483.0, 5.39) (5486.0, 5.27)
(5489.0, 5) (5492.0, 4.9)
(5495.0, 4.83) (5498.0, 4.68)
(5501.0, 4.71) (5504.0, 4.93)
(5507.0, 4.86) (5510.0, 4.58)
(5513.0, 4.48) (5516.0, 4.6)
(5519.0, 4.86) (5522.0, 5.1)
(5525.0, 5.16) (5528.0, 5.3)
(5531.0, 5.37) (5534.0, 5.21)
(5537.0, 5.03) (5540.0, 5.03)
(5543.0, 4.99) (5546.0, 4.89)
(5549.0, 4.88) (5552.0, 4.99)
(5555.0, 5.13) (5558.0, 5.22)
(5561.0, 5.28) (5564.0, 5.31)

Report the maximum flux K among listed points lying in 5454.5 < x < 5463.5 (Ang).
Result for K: 5.34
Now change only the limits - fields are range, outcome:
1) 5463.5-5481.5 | 5.44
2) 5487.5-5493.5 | 5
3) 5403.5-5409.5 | 4.86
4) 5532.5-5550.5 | 5.21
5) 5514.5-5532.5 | 5.37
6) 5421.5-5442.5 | 5.05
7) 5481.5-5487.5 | 5.39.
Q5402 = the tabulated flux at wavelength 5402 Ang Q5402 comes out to 4.76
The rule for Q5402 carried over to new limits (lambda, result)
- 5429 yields 4.82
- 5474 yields 5.31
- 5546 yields 4.89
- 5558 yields 5.22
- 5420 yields 4.69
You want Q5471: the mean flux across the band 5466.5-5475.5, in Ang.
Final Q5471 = 5.4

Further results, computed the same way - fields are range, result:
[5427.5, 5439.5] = 4.94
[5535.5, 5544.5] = 5.02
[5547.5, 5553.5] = 4.93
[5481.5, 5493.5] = 5.14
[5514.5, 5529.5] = 5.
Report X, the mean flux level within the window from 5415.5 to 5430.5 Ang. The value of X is 4.71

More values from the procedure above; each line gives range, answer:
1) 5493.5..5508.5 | 4.8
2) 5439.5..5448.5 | 5.16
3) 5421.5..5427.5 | 4.73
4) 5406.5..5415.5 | 4.51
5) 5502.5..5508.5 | 4.9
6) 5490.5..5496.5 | 4.87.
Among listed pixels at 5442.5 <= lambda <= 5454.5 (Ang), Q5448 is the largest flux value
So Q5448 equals 5.47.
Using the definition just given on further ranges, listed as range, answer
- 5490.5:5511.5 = 4.93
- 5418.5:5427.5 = 4.77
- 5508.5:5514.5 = 4.58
